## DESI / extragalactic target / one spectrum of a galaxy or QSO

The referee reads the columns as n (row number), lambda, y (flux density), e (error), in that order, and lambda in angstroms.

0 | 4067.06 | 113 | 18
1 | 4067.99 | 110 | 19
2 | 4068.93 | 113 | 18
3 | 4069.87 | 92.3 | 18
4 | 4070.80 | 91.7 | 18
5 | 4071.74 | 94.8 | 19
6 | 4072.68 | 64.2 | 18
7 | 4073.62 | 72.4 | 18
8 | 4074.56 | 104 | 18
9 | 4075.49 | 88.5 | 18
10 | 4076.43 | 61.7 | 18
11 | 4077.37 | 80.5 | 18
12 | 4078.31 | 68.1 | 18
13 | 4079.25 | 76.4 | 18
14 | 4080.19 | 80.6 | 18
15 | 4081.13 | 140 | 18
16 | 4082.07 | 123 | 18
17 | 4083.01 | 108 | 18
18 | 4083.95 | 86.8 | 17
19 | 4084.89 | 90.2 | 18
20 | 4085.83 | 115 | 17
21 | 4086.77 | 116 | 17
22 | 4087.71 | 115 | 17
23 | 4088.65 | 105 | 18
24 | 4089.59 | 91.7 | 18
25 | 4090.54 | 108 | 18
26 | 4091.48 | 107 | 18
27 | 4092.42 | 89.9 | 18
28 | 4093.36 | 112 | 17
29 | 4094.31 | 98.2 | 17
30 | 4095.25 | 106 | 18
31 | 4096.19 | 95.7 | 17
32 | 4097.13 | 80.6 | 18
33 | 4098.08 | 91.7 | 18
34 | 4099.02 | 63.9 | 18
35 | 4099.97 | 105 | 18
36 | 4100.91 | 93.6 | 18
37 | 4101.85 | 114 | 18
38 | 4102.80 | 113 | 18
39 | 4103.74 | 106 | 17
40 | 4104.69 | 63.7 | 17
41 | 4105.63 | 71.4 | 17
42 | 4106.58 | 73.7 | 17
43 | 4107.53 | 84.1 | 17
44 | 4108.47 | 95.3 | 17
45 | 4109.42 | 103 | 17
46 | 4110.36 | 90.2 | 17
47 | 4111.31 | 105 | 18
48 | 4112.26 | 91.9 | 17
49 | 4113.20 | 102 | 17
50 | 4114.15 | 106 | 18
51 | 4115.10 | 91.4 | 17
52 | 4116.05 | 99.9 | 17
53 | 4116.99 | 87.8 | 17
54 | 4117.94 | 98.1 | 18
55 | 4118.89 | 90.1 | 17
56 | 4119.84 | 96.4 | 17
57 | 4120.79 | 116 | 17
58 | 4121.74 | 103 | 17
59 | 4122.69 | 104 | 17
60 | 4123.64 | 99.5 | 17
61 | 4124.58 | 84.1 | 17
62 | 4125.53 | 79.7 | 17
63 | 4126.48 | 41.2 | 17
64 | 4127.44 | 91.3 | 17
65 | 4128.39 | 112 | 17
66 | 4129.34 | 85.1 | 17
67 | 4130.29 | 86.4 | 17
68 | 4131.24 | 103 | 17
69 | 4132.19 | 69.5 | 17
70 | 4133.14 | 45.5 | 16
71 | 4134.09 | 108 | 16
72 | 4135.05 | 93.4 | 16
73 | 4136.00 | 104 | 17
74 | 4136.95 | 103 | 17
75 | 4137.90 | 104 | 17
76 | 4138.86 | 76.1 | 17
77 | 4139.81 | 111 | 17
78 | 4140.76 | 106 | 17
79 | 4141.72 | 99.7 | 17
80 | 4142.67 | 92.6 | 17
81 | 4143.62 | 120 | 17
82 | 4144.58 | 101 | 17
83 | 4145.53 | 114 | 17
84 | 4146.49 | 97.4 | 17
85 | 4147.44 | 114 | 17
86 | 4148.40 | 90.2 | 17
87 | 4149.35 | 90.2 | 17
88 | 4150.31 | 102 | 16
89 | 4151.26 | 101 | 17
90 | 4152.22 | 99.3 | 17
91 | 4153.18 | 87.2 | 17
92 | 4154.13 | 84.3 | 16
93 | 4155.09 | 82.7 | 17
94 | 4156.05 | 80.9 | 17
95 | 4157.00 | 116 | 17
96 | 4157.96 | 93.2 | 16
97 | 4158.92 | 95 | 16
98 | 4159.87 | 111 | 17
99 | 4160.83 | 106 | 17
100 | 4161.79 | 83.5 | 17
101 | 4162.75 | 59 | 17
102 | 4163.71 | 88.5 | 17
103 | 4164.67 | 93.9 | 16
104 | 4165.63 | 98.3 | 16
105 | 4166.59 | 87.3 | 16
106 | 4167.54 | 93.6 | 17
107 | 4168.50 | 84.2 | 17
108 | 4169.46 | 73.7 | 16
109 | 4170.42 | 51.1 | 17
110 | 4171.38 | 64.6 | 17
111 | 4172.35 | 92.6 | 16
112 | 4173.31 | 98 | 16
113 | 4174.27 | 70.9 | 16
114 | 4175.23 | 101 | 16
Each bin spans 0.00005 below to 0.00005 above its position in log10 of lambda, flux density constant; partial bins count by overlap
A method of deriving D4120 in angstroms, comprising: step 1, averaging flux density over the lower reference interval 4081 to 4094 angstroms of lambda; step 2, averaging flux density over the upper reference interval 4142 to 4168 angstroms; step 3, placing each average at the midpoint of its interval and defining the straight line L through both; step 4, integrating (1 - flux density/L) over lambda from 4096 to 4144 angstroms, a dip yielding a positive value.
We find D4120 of 3.9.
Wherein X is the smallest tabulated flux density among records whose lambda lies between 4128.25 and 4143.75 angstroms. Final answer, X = 45.5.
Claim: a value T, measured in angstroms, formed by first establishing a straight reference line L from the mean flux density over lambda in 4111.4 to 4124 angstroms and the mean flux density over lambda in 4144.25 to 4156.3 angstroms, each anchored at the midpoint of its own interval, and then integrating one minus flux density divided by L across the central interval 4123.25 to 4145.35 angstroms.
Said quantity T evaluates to 1.2 angstroms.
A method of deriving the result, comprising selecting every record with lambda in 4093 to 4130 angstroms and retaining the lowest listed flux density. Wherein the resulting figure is 41.2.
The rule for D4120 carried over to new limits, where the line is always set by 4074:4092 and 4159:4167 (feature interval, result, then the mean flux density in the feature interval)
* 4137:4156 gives -1.2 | 98.2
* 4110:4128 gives 0.2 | 93.6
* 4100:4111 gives 0.4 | 92.4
